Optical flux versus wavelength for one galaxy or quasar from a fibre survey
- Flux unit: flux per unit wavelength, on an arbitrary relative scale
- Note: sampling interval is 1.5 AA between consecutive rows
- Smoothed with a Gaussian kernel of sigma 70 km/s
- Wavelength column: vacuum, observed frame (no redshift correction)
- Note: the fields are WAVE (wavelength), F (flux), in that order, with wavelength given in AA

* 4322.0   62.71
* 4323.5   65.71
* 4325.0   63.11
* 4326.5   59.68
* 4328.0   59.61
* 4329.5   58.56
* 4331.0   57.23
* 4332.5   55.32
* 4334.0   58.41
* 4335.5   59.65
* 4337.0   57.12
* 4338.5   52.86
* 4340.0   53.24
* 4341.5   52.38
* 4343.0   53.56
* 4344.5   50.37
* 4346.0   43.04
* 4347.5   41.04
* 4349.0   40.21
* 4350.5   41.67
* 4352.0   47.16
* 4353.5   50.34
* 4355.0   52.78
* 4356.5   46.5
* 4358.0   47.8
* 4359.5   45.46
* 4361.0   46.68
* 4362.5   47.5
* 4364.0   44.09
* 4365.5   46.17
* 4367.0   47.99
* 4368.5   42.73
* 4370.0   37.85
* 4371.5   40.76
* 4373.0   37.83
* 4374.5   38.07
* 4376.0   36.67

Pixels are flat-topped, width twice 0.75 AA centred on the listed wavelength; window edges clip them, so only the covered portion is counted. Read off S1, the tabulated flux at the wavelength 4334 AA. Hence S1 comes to 58.41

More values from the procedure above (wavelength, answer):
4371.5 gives 40.76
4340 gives 53.24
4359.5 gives 45.46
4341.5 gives 52.38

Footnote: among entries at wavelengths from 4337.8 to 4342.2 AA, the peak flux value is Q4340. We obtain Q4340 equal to 53.24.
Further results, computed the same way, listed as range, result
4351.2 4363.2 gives 52.78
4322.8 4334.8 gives 65.71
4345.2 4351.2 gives 43.04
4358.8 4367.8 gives 47.99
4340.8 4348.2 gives 53.56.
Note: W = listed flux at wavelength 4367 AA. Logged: 47.99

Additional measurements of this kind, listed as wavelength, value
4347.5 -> 41.04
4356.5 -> 46.5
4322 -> 62.71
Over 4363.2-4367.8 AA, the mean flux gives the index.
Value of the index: 46.1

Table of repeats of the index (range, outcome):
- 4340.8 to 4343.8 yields 52.9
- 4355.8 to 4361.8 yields 46.6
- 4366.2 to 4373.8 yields 41.4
